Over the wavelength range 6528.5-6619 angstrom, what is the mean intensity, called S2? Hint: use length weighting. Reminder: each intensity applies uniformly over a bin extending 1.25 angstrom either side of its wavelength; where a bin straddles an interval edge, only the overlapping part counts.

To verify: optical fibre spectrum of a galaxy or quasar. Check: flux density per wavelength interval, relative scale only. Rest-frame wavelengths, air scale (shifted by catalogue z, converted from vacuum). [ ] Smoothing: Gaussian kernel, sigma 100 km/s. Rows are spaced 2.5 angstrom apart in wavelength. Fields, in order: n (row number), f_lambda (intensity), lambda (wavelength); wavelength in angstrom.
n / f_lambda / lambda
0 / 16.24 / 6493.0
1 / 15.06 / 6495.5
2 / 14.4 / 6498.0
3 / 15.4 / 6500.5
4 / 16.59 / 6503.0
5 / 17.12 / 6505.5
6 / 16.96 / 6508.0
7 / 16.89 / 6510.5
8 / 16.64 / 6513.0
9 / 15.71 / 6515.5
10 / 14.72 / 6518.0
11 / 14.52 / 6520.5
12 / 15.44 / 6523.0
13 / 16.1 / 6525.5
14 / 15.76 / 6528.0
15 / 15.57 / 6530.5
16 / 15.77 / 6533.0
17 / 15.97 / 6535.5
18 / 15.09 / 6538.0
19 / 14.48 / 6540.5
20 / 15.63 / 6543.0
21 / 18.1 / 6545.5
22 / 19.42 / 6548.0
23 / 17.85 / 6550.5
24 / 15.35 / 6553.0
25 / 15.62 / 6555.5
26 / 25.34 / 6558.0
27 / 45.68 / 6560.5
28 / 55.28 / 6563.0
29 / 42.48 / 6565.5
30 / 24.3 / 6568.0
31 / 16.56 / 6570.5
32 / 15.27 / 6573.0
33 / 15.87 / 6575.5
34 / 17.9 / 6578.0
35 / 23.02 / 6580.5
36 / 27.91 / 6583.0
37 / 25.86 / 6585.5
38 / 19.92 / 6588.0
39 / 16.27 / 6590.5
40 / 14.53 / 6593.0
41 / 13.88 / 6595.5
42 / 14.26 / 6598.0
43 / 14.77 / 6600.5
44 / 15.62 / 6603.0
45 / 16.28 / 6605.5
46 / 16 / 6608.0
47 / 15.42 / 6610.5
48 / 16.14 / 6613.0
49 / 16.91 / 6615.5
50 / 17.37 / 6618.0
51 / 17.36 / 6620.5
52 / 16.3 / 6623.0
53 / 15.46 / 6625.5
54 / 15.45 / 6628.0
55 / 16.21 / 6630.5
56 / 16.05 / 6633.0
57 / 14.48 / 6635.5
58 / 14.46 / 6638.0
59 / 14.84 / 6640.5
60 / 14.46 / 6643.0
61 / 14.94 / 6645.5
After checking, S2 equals 20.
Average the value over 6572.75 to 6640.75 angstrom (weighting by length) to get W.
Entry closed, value 17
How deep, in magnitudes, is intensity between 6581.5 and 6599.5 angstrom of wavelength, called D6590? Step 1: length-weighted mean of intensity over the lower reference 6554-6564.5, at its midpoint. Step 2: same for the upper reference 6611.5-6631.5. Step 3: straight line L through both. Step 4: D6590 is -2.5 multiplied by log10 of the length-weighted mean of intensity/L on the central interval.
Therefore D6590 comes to 0.35 mag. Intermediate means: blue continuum 35.2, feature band 18.9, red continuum 16.4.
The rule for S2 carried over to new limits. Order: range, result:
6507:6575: 20.2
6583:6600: 18.1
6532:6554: 16.4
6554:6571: 32.6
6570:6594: 19.4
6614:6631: 16.4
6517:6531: 15.4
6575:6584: 21.4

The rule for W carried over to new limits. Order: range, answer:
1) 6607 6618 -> 16.3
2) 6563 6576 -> 26.4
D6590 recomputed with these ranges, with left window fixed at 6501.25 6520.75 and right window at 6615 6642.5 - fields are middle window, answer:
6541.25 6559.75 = -0.17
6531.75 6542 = 0.05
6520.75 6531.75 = 0.04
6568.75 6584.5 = -0.22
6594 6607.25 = 0.07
